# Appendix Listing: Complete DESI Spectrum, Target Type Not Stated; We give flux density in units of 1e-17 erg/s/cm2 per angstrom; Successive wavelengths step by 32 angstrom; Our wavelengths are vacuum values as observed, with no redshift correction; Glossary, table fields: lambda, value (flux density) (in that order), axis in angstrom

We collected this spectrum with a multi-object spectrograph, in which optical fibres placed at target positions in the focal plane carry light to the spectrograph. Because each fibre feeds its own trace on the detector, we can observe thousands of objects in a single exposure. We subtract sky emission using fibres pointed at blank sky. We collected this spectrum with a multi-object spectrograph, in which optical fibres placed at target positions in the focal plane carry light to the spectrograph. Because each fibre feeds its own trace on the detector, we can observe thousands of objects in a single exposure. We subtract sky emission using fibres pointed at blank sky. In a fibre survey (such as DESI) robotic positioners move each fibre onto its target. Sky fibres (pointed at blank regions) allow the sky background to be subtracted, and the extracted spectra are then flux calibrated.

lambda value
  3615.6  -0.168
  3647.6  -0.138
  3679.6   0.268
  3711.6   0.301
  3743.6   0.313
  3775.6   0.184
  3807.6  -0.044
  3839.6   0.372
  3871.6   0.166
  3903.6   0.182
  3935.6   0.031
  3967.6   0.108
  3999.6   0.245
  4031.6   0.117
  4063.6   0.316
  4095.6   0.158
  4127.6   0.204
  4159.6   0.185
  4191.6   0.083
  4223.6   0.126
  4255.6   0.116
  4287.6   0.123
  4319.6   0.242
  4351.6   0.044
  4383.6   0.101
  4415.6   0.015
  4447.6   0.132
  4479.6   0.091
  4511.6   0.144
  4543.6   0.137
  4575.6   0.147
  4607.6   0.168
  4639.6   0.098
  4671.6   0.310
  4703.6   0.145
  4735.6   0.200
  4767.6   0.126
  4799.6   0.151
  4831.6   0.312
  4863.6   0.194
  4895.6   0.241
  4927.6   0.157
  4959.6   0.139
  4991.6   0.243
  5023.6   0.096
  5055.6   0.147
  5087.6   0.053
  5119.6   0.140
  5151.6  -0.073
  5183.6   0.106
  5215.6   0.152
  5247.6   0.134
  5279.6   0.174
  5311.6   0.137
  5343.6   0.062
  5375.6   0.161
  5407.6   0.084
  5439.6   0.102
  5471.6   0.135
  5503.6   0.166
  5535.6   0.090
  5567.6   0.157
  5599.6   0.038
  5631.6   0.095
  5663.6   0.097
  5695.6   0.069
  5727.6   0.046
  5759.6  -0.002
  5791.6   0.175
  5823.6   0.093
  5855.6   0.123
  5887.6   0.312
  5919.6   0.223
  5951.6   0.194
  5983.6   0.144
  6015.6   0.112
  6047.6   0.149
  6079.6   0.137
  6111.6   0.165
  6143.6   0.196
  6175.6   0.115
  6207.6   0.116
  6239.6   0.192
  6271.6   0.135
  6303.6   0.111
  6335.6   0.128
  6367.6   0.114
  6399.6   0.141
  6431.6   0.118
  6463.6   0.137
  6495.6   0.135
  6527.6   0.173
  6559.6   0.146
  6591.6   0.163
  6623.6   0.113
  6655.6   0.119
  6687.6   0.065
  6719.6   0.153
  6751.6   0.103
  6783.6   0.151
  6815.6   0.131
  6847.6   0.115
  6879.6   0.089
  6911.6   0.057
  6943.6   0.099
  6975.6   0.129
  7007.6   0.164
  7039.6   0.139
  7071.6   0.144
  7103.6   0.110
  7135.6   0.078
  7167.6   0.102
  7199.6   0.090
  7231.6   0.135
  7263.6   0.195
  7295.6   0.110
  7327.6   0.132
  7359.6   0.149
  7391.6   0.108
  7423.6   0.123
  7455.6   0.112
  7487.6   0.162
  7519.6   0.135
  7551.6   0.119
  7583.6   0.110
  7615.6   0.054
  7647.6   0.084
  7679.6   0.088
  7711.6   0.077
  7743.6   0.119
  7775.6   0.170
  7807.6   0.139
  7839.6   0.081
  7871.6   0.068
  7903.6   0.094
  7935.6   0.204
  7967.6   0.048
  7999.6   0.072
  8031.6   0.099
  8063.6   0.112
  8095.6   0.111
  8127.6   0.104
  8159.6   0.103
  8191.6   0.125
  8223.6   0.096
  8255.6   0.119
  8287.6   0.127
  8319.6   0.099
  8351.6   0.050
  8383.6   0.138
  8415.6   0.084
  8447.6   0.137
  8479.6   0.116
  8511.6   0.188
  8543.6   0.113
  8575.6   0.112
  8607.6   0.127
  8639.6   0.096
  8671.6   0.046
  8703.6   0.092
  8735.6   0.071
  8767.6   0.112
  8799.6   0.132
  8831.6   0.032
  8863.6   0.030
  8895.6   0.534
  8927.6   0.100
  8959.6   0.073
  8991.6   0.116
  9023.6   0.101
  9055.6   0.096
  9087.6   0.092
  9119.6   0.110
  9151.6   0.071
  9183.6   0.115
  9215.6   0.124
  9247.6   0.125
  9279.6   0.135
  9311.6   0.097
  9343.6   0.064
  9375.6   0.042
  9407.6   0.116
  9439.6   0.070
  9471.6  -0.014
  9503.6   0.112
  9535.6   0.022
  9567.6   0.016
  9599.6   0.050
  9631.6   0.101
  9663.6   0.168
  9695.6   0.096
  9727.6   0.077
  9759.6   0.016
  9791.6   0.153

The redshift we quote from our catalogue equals 1.387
